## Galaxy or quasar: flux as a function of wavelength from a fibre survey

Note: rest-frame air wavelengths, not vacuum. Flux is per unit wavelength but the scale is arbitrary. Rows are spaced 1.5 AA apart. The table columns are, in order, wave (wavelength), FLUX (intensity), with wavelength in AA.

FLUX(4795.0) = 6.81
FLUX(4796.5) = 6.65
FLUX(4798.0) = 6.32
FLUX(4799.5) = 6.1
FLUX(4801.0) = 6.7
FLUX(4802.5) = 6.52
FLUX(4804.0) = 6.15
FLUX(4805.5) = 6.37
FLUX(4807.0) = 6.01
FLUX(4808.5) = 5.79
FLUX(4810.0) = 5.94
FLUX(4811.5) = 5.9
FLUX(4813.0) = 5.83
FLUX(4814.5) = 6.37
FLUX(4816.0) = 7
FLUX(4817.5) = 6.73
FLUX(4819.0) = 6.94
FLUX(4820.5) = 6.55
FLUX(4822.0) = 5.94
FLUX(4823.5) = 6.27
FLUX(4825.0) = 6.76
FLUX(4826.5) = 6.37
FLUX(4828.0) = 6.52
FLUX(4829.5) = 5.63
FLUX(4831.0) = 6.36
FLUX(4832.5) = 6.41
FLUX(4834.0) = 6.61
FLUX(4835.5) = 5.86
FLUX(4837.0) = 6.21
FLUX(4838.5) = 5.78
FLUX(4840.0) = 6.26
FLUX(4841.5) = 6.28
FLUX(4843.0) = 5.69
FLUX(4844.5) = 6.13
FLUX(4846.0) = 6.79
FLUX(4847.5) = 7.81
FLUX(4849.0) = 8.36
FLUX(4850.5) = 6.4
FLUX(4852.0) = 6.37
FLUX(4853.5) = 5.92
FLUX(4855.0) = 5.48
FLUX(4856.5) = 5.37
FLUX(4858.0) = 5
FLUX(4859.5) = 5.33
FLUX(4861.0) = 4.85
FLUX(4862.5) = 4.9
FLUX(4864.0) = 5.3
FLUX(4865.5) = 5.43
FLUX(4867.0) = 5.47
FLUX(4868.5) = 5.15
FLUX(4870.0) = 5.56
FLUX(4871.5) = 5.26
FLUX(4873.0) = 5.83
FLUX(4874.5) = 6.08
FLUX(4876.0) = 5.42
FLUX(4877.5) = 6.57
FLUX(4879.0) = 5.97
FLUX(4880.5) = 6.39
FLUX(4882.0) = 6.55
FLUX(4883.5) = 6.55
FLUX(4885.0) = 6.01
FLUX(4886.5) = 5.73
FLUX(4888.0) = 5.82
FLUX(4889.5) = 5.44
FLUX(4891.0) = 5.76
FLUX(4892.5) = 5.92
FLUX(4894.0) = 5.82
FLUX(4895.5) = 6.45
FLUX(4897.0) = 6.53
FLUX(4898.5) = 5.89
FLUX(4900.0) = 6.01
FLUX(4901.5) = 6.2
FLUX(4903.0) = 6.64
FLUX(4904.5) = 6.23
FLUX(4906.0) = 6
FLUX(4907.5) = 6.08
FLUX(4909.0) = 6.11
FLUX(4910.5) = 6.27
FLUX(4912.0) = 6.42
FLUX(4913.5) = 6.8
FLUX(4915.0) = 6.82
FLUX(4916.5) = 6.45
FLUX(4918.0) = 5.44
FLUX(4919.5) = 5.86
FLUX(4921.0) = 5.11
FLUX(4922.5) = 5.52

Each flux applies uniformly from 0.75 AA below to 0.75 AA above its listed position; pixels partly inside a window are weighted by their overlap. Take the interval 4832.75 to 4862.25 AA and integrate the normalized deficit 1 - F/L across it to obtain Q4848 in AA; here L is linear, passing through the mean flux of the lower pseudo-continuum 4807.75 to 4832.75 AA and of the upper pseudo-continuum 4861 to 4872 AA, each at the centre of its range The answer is -2.15 AA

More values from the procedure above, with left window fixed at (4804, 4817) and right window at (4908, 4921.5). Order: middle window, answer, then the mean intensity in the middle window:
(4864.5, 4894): 1.6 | 5.83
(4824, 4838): -0.3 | 6.29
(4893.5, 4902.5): 0.0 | 6.17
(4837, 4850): -0.9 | 6.61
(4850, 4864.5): 1.6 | 5.48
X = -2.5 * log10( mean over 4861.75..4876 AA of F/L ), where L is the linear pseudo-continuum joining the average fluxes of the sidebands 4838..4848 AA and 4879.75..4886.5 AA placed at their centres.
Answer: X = 0.164 mag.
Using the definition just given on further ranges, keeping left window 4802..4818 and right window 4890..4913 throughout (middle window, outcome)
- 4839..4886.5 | 0.04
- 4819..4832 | -0.02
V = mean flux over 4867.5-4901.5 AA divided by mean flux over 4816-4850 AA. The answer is 0.9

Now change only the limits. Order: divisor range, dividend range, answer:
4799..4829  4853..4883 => 0.88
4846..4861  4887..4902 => 0.97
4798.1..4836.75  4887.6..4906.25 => 0.96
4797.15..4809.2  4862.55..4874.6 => 0.87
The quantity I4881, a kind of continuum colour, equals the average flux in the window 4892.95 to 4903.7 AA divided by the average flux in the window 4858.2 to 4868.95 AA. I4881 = 1.20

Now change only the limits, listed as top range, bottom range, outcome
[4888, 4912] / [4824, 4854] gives 0.95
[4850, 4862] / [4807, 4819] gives 0.89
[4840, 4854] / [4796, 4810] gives 1.06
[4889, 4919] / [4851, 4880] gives 1.11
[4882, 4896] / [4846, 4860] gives 0.95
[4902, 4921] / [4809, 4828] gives 0.97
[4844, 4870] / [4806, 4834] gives 0.93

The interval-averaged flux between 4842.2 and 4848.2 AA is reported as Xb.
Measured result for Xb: 6.59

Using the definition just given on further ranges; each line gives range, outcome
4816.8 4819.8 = 6.83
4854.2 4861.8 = 5.21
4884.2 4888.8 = 5.86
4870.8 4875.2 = 5.72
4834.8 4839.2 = 5.95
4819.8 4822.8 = 6.24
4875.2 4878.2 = 5.99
